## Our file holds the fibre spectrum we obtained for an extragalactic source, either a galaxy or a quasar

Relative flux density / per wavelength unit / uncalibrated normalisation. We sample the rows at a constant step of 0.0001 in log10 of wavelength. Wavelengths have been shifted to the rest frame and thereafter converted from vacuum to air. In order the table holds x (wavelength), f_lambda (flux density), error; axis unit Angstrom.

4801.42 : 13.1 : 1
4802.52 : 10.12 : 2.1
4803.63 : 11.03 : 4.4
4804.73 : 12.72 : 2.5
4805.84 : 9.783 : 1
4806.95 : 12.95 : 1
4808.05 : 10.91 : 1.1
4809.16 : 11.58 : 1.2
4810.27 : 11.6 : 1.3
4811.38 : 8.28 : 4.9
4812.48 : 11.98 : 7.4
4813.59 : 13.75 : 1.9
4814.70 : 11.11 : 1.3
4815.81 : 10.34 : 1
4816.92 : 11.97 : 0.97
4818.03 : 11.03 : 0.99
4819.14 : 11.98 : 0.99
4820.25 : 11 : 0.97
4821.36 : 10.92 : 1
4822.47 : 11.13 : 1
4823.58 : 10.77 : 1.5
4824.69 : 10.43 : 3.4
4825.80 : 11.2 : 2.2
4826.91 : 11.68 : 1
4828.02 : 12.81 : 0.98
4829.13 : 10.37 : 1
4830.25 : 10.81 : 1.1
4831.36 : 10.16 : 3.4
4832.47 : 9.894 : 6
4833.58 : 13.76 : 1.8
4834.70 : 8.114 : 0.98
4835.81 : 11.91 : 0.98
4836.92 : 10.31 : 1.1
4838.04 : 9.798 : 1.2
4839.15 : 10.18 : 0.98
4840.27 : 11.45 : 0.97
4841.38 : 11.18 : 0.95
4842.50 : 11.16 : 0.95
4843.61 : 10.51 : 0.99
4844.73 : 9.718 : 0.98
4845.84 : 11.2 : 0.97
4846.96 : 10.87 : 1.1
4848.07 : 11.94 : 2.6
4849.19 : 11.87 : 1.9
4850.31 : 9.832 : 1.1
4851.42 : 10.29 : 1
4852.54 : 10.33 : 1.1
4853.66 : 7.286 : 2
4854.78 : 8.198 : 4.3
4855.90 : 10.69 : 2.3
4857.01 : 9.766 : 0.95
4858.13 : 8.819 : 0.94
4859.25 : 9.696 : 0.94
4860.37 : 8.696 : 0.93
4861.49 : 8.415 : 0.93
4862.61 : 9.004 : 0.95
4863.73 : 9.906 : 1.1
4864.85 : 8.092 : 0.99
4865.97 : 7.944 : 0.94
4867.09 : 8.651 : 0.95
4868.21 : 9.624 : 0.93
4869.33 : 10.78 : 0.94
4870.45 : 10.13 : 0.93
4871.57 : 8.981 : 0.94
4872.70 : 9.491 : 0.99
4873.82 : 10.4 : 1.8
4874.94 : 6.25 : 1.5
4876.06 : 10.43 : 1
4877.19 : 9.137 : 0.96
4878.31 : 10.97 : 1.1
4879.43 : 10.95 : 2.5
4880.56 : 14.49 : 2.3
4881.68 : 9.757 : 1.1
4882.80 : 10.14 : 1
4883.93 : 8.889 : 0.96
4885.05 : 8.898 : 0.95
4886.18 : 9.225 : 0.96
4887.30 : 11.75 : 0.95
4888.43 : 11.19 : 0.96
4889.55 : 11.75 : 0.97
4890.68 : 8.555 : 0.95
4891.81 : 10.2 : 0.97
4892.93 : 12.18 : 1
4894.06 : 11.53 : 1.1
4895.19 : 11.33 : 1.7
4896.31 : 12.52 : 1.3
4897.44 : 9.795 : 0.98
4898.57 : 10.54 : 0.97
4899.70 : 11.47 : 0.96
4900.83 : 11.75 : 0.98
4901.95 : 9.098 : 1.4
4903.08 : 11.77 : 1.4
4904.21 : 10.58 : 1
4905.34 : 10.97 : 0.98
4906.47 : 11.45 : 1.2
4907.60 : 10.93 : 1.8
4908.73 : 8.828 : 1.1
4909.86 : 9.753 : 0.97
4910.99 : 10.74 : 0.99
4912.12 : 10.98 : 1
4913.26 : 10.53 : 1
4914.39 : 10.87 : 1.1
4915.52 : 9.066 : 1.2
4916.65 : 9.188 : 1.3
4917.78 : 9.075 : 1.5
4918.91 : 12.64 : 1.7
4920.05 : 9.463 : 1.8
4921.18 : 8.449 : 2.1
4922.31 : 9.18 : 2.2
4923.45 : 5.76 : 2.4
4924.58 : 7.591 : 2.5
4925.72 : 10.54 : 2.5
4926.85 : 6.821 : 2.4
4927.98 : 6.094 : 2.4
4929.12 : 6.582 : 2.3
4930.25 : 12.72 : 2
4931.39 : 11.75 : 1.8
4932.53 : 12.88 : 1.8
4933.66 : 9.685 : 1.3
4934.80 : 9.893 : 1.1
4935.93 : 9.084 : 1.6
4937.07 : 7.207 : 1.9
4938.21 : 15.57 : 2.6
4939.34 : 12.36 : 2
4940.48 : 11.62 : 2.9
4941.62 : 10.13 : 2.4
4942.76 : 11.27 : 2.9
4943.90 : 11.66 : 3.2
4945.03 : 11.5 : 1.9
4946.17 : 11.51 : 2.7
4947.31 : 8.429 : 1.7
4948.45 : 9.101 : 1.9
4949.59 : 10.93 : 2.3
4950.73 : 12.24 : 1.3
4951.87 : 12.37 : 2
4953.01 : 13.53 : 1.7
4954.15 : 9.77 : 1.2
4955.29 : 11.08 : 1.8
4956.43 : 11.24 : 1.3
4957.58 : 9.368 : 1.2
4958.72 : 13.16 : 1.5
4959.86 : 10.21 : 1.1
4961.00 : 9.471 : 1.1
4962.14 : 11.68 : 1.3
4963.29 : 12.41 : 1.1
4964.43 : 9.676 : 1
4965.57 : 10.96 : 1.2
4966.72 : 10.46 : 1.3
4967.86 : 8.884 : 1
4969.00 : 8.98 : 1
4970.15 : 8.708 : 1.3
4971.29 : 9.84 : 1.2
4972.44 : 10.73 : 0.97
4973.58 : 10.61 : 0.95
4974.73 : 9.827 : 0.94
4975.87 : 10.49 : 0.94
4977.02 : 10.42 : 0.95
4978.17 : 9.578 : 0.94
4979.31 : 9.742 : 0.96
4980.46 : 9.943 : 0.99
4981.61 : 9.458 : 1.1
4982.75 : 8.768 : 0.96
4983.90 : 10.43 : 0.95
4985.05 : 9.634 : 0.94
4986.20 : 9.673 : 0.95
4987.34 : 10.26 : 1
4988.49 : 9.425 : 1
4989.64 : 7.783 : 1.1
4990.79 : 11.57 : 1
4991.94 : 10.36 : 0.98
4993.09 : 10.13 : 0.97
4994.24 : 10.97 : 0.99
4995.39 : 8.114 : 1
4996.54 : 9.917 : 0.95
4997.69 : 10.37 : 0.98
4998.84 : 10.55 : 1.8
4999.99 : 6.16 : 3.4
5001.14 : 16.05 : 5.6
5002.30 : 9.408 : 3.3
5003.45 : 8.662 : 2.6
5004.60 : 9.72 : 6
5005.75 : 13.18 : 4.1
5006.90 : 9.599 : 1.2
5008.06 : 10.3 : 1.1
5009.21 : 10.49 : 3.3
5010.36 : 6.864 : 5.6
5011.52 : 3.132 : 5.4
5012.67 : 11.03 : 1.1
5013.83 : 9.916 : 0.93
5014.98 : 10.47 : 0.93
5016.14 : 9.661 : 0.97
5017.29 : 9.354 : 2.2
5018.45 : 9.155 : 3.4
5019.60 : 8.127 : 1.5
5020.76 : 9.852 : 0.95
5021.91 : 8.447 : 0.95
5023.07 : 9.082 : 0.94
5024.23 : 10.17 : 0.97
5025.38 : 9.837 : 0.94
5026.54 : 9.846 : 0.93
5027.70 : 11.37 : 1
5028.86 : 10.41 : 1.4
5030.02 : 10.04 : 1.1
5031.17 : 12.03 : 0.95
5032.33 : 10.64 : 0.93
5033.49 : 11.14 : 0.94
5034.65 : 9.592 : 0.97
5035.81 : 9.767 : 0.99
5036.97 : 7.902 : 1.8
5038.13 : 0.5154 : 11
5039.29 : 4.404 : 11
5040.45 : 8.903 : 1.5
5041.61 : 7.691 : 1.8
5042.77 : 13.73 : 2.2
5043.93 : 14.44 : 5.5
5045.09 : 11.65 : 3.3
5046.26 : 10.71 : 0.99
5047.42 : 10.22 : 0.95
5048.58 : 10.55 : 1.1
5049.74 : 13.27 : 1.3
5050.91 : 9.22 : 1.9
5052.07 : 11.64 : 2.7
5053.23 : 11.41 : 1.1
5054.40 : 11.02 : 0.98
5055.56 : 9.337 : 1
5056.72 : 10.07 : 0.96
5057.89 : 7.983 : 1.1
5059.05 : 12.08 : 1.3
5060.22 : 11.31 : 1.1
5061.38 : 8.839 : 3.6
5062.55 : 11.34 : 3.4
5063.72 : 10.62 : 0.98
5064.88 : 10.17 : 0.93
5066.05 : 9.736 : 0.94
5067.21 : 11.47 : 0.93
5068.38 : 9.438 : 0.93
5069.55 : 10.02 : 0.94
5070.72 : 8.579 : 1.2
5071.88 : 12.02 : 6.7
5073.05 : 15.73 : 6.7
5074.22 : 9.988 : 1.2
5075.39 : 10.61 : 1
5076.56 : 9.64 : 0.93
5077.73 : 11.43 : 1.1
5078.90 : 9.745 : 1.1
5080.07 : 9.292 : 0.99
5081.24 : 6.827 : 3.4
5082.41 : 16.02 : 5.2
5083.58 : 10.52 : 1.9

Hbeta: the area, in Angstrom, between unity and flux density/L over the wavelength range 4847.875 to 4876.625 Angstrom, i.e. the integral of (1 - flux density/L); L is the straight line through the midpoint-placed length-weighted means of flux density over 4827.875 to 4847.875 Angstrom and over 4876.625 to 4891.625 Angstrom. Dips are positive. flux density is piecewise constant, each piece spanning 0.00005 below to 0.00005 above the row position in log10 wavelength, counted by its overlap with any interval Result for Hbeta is 3.21 Angstrom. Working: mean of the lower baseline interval 10.8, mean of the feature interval 9.41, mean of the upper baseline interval 10.4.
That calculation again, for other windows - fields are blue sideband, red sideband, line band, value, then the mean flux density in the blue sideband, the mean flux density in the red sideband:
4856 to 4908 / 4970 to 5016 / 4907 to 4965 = -2.0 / 10.2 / 9.81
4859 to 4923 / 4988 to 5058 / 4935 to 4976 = -3.1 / 10.1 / 9.81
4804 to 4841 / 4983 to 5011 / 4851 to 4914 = 3.7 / 11.1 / 9.95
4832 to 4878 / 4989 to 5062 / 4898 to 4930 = 0.5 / 9.87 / 9.84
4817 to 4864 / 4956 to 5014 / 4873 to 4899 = -0.4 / 10.5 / 9.96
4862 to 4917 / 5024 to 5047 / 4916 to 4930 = 2.2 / 10.2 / 9.74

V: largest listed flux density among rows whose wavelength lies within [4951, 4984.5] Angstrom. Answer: 13.53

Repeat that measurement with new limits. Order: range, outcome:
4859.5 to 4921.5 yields 14.49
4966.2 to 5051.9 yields 16.05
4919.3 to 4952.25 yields 15.57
